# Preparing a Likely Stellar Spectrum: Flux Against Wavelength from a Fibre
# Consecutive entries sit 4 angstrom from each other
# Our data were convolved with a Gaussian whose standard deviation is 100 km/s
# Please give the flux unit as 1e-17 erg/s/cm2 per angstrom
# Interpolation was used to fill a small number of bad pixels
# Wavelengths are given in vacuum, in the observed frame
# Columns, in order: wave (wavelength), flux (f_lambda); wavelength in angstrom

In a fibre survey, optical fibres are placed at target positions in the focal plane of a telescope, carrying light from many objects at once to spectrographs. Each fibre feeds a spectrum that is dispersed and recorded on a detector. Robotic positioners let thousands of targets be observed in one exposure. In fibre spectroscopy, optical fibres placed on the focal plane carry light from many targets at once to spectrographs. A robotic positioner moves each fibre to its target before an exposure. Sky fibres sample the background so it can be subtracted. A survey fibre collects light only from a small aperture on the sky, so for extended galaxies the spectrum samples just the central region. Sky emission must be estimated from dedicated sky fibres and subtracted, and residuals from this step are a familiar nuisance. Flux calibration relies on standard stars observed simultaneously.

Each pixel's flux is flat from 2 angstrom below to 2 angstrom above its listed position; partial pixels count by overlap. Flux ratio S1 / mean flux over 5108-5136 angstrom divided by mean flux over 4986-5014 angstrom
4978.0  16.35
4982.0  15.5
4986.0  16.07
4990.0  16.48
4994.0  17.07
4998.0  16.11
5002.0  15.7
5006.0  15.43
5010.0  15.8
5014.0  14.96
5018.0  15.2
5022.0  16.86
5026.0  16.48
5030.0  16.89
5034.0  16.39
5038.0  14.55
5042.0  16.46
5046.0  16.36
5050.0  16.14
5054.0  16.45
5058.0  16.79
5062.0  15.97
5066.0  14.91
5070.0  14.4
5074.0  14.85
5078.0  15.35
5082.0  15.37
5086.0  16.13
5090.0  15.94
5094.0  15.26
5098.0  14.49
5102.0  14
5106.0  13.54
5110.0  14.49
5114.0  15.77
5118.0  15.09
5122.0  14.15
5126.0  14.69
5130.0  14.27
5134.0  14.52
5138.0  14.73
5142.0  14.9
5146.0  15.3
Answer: 0.92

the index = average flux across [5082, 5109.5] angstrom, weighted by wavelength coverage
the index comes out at 14.9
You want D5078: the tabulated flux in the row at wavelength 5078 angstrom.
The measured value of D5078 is 15.35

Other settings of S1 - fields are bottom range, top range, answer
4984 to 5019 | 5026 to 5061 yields 1.02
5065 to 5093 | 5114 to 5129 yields 0.97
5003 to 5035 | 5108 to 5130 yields 0.93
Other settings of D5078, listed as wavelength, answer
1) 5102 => 14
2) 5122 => 14.15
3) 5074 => 14.85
